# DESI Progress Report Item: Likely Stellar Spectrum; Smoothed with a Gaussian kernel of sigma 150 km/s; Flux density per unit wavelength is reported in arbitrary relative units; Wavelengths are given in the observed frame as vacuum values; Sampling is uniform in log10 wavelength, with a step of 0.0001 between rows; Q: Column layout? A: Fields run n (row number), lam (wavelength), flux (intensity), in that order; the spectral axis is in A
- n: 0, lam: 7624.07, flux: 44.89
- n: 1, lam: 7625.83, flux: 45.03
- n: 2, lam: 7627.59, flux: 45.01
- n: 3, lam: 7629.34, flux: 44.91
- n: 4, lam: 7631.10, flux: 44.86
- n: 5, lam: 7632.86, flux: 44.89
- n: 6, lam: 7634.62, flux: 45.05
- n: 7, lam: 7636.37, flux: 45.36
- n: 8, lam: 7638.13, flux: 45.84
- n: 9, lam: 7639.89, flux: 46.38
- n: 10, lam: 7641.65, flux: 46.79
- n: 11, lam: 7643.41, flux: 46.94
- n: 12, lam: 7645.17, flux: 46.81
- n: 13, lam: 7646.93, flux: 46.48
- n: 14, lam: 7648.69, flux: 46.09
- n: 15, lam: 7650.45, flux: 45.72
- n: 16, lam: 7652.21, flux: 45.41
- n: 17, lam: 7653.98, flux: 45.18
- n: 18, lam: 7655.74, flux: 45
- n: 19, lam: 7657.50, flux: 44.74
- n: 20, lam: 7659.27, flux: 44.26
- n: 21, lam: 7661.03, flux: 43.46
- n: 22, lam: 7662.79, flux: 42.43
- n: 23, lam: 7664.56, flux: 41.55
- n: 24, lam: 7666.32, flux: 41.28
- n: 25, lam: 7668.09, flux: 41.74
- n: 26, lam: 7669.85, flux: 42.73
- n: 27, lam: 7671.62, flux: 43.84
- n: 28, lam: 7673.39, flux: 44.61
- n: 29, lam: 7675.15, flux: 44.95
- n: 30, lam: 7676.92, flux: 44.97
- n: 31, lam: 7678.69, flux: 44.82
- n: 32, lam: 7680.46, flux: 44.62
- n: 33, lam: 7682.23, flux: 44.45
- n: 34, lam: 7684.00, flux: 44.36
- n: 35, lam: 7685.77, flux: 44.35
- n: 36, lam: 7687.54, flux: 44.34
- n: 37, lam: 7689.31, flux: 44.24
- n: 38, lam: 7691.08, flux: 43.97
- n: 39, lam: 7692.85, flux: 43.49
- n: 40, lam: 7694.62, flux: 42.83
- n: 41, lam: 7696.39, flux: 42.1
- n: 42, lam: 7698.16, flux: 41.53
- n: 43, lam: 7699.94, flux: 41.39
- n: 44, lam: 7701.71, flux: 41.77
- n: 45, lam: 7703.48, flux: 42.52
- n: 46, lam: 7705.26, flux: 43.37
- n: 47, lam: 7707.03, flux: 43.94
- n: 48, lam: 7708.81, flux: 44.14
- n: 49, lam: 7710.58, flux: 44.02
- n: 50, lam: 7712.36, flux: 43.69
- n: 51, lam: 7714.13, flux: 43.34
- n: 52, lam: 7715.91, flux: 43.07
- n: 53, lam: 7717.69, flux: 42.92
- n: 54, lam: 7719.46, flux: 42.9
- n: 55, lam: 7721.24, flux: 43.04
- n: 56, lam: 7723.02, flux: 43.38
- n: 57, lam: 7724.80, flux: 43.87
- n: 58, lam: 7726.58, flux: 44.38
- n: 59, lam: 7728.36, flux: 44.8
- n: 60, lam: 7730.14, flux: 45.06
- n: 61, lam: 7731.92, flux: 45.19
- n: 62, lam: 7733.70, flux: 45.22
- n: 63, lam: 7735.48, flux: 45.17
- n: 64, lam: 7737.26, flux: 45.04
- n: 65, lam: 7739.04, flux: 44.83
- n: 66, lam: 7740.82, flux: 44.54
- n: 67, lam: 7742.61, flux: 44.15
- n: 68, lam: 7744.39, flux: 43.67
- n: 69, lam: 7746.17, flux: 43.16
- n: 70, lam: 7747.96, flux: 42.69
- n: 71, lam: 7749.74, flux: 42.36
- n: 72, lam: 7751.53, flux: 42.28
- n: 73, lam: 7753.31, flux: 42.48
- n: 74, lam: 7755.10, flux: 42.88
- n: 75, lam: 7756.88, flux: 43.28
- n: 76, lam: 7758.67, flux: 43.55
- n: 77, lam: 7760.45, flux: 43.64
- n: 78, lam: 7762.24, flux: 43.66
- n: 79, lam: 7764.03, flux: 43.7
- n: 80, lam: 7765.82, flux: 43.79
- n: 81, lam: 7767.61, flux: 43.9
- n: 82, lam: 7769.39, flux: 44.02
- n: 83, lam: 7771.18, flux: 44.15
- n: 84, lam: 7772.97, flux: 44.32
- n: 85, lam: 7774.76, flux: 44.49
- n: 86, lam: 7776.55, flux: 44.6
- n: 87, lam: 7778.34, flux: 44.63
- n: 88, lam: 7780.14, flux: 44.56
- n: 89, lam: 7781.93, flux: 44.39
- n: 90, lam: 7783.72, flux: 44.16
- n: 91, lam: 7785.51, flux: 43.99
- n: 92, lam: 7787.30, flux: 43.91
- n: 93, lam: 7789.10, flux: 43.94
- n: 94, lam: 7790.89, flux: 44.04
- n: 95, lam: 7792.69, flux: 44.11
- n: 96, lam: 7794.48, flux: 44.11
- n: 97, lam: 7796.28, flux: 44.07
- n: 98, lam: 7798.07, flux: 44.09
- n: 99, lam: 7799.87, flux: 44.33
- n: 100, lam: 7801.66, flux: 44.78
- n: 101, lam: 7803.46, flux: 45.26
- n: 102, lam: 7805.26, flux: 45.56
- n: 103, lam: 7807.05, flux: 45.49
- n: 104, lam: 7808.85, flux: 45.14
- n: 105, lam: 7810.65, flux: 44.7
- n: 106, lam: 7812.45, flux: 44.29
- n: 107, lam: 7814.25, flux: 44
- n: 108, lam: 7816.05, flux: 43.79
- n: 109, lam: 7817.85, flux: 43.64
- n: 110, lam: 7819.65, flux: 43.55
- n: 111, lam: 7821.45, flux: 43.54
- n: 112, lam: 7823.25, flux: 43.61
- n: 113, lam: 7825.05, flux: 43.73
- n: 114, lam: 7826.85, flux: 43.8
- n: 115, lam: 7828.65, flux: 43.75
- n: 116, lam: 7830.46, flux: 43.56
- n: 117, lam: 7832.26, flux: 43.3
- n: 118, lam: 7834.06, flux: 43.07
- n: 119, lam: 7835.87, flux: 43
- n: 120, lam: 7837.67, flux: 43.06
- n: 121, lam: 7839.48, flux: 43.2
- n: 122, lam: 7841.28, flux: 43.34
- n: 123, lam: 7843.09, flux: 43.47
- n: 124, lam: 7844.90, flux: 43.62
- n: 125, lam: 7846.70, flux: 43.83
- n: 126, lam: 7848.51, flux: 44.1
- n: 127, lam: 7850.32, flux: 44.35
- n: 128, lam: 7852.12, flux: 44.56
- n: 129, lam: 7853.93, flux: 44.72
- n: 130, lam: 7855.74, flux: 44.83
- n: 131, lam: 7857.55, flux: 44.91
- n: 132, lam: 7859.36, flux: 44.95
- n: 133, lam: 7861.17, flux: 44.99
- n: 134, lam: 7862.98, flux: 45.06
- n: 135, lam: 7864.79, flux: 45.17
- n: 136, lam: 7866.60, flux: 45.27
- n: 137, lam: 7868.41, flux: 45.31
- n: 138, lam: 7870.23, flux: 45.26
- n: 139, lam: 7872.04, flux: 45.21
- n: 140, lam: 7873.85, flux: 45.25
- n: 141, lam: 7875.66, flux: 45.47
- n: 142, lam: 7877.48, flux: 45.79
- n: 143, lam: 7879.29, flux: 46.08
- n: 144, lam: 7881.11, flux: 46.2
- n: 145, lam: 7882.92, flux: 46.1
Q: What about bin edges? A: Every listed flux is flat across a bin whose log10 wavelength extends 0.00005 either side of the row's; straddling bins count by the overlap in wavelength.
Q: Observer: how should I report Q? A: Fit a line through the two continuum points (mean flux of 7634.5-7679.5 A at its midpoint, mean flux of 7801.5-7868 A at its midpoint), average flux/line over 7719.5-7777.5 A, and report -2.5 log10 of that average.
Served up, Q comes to 0.01 mag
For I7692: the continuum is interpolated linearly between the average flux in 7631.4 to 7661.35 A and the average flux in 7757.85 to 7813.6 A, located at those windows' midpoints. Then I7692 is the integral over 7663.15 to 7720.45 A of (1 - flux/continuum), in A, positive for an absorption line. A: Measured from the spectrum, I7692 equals 2.29 A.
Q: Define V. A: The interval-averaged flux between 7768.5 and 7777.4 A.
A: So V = 44.3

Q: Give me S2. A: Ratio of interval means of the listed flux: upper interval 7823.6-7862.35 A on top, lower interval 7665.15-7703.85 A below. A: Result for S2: 1.0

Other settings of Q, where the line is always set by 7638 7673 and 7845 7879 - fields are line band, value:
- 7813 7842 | 0.03 mag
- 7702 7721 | 0.03 mag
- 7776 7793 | 0.01 mag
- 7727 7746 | 0.00 mag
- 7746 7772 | 0.04 mag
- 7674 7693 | 0.00 mag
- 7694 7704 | 0.07 mag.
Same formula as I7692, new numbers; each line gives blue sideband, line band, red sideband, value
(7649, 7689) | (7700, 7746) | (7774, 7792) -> 0.3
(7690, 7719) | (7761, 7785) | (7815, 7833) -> -0.4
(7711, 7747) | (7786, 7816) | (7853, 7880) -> 0.1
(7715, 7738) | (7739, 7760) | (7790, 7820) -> 0.5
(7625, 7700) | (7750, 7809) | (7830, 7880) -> 0.5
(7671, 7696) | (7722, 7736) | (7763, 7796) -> -0.1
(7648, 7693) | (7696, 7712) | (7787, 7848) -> 0.5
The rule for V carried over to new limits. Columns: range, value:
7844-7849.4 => 43.9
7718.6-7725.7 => 43.3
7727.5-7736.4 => 45.1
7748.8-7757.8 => 42.7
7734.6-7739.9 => 45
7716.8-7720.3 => 43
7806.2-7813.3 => 44.9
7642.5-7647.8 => 46.7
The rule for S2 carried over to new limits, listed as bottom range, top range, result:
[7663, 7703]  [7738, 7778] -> 1.01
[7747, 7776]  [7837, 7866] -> 1.02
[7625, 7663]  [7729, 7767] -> 0.97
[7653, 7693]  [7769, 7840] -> 1.00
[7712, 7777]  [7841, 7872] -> 1.02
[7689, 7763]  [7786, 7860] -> 1.01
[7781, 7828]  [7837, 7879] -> 1.01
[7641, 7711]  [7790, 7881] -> 1.01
